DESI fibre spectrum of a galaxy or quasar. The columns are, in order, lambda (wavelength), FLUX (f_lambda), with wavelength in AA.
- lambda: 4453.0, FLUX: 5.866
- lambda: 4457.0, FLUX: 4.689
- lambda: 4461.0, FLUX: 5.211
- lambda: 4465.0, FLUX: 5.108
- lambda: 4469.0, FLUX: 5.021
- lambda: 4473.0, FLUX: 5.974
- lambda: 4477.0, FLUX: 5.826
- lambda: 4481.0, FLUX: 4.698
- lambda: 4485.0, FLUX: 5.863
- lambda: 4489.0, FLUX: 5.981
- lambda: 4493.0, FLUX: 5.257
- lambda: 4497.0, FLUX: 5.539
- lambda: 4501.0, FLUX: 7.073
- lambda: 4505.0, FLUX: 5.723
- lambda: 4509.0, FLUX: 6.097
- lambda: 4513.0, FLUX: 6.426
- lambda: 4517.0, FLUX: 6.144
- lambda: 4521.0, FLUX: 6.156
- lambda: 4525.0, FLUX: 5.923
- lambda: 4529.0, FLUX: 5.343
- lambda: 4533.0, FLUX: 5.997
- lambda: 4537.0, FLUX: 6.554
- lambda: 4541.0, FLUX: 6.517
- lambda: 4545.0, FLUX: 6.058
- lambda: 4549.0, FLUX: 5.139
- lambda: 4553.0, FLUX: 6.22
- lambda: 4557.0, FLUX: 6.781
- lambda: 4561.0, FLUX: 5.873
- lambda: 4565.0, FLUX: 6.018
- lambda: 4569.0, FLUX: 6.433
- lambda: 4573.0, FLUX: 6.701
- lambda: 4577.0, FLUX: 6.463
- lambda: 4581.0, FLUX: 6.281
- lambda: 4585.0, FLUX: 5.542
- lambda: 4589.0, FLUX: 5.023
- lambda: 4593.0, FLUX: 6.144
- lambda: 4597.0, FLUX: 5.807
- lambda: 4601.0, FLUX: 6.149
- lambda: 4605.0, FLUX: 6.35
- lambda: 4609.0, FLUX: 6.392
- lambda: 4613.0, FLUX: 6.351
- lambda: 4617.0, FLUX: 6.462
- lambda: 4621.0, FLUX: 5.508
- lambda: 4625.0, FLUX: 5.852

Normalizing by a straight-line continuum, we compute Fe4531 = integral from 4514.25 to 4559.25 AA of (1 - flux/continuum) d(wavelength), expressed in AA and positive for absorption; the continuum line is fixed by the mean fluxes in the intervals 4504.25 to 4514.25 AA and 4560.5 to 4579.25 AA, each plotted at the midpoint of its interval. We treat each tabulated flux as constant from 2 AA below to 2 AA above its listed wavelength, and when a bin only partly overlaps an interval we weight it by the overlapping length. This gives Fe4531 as 0.9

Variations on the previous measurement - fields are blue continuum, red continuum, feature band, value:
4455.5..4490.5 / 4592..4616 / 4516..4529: -0.6 AA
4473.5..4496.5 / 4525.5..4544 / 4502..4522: -1.1 AA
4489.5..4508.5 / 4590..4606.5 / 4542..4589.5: -0.7 AA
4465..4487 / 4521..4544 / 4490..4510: -0.8 AA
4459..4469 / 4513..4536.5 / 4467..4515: -2.3 AA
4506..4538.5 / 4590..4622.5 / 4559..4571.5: -0.1 AA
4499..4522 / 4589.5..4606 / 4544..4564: 0.4 AA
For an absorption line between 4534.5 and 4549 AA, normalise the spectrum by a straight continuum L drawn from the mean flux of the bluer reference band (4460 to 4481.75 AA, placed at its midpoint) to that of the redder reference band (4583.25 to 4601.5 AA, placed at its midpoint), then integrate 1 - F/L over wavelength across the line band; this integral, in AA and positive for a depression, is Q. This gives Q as -1.7 AA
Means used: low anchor 5.35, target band 6.19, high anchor 5.7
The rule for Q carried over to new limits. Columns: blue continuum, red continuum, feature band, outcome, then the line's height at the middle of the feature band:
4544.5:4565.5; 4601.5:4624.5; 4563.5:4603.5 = 0.2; 6.1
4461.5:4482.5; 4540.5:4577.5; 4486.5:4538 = -2.5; 5.73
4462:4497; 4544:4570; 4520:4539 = -0.4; 5.85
